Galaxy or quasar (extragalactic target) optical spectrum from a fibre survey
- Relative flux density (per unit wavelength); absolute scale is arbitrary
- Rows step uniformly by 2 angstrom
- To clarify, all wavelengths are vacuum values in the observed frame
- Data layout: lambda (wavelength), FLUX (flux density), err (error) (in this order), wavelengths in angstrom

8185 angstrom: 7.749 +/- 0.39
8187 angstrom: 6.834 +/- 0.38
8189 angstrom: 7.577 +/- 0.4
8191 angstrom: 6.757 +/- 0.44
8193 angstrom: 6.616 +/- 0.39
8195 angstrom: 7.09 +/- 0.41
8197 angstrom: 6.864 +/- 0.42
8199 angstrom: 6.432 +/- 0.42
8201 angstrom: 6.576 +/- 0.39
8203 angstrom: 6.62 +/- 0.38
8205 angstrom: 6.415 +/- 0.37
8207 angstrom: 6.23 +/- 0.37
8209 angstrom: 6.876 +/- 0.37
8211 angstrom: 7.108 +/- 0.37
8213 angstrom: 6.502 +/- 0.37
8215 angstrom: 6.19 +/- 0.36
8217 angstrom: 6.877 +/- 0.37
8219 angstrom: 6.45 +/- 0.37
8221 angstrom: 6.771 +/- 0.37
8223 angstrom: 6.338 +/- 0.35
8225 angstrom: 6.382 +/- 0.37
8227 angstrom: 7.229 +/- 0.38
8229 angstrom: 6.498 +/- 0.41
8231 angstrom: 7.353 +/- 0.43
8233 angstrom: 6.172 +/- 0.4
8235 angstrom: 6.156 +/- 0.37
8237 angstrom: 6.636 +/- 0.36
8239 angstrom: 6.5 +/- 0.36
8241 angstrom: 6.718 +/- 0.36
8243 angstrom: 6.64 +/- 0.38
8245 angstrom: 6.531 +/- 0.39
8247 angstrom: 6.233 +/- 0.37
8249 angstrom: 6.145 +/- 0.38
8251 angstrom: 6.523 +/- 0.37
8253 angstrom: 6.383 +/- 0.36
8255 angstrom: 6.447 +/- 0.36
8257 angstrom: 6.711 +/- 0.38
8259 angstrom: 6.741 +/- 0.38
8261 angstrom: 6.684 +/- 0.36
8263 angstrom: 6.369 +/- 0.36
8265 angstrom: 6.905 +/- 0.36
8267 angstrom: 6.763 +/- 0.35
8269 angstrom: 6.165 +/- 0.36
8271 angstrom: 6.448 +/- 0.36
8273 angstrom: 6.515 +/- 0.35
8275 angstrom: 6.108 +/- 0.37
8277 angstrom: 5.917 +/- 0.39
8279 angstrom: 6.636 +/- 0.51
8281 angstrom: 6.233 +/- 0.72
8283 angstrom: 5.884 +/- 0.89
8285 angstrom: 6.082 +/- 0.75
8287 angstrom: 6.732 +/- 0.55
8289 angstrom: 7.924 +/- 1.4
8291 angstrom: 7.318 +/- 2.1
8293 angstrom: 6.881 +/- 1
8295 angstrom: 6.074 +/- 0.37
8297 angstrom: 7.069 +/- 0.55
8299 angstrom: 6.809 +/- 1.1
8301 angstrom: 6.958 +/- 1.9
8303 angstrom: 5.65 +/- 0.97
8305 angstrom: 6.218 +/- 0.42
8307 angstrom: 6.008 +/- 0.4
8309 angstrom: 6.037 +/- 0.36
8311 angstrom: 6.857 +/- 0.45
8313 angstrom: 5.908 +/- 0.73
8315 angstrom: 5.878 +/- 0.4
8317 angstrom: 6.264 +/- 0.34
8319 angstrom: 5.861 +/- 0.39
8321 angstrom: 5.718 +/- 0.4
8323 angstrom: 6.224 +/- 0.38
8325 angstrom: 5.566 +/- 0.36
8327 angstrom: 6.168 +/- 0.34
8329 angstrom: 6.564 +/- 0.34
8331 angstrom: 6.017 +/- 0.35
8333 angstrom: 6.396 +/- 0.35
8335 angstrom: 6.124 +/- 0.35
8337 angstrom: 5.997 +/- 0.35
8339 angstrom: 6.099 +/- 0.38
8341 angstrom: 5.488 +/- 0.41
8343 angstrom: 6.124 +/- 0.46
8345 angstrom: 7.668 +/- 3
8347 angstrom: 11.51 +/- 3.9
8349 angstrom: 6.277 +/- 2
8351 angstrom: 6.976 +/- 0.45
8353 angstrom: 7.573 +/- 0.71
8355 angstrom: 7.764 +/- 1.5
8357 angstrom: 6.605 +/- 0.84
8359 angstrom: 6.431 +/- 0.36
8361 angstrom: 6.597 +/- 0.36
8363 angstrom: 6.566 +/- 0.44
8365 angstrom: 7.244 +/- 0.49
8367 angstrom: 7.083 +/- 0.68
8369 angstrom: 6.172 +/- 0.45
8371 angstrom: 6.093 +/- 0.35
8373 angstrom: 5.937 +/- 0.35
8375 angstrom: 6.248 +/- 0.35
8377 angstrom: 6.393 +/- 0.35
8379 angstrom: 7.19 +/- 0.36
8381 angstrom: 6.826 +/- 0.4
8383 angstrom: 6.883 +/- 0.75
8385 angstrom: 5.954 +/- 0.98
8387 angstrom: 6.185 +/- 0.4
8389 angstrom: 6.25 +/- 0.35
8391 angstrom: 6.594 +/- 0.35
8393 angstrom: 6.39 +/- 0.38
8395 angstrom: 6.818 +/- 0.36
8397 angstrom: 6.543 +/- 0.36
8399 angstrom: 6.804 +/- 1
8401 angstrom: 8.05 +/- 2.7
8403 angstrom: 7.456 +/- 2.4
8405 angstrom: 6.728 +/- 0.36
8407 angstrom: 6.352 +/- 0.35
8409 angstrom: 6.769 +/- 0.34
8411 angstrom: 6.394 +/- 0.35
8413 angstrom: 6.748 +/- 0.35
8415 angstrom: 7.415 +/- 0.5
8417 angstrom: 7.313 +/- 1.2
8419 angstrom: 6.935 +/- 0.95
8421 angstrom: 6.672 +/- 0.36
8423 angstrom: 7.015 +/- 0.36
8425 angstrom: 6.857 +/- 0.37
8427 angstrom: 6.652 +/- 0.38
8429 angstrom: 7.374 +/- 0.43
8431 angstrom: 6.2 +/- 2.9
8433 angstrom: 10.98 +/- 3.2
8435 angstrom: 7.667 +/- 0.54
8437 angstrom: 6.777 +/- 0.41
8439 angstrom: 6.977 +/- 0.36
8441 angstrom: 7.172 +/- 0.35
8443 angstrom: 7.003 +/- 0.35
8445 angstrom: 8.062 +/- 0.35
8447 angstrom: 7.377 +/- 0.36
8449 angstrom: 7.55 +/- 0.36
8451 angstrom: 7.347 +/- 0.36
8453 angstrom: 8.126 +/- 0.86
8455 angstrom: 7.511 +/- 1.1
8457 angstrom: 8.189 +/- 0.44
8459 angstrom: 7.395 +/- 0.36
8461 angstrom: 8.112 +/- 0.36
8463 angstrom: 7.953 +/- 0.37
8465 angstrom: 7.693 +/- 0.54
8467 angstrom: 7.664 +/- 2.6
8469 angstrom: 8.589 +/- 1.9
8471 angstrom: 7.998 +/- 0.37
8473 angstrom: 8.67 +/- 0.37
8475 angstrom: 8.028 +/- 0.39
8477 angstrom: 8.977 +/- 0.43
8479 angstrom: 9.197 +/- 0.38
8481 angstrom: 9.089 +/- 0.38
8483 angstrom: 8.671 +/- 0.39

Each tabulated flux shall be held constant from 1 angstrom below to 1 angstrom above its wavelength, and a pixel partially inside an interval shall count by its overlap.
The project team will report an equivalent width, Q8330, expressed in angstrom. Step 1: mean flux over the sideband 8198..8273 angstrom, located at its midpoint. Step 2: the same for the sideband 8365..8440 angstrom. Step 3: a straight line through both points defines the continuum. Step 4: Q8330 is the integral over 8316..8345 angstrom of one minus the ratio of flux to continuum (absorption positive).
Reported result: 2.72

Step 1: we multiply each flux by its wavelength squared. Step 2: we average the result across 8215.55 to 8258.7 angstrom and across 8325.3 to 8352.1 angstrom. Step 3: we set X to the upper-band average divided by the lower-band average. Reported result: 1.05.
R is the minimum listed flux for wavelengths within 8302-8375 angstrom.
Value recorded 5.488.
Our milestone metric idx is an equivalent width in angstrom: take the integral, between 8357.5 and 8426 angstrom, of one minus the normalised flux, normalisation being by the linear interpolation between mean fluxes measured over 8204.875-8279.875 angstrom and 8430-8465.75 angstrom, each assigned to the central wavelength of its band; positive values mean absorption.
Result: 6.1 angstrom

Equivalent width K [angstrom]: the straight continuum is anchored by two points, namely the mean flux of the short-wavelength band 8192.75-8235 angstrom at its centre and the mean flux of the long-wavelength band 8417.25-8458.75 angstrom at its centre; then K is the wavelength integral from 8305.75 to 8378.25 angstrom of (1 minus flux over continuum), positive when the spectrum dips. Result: 5.9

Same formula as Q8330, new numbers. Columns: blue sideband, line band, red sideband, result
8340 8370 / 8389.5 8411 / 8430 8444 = 1.5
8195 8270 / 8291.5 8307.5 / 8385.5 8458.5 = 0.7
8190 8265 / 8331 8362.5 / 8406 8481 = 1.2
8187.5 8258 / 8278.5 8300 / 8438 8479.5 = 0.8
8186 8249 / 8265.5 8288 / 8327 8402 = 1.1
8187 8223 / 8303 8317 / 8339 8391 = 1.3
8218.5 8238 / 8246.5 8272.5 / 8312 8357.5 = 0.3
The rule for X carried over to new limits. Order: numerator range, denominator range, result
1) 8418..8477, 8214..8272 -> 1.22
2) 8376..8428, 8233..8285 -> 1.09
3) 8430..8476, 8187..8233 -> 1.23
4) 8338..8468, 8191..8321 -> 1.13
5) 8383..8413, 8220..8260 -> 1.06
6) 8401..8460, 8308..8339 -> 1.23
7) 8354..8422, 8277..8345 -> 1.08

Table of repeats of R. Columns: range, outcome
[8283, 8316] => 5.65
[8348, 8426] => 5.937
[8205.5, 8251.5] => 6.145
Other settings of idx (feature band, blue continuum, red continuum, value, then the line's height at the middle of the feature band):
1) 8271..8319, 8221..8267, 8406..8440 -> 2.2 angstrom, 6.73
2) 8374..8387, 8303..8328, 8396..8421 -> 0.2 angstrom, 6.68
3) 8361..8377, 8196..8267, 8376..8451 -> 1.0 angstrom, 6.91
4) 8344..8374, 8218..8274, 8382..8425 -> -1.7 angstrom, 6.71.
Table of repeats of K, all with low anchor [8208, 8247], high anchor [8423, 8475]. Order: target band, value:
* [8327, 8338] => 1.4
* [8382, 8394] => 1.6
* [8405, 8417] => 1.1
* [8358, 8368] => 0.7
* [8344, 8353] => -1.1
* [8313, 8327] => 2.2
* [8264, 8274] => 0.4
